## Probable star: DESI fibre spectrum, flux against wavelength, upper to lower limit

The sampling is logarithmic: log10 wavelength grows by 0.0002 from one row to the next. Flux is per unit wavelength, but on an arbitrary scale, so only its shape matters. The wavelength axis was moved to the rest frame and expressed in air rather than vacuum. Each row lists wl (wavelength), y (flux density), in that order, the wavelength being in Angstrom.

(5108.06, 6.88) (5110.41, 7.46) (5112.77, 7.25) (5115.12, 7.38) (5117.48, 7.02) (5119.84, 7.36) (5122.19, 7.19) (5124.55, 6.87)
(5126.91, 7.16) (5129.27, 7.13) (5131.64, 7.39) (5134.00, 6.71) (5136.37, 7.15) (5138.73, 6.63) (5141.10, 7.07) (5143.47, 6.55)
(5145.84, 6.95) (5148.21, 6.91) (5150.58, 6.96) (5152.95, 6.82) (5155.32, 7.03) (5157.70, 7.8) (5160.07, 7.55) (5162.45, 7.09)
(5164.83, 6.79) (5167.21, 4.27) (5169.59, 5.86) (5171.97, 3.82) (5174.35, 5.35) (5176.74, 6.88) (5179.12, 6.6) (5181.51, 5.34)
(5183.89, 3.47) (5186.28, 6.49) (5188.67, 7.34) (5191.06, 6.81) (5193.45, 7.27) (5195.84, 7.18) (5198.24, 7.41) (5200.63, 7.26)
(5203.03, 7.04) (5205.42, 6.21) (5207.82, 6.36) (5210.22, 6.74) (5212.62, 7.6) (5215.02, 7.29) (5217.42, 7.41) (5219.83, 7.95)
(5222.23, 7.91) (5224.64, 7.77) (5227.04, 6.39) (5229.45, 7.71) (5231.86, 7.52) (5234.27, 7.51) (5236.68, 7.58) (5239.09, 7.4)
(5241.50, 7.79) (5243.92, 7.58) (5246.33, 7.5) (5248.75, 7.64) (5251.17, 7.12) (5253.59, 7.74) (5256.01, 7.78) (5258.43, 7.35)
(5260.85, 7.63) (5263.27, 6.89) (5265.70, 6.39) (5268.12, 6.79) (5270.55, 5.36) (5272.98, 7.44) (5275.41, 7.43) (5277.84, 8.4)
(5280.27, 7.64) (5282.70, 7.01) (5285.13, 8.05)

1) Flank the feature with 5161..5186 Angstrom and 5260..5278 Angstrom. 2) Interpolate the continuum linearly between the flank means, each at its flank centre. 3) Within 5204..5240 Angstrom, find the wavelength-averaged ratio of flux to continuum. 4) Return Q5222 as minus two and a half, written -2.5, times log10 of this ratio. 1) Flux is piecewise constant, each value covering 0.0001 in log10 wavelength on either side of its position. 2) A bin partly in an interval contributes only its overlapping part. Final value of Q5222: -0.160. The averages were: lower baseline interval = 5.6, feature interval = 7.29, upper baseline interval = 6.95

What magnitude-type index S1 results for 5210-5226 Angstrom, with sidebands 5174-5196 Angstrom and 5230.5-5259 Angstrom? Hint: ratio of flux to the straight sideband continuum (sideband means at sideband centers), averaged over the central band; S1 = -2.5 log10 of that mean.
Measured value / -0.09 mag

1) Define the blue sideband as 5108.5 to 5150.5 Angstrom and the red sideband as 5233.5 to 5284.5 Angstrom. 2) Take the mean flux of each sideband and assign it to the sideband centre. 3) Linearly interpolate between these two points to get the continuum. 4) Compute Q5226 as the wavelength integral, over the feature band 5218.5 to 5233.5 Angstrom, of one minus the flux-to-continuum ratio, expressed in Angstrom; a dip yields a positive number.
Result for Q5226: -0.6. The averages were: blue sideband 7.06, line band 7.54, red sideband 7.34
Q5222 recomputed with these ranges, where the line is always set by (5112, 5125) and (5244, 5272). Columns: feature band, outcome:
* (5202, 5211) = 0.09 mag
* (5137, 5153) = 0.05 mag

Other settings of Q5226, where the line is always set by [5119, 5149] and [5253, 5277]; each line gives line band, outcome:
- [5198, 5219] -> 0.0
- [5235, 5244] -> -0.7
